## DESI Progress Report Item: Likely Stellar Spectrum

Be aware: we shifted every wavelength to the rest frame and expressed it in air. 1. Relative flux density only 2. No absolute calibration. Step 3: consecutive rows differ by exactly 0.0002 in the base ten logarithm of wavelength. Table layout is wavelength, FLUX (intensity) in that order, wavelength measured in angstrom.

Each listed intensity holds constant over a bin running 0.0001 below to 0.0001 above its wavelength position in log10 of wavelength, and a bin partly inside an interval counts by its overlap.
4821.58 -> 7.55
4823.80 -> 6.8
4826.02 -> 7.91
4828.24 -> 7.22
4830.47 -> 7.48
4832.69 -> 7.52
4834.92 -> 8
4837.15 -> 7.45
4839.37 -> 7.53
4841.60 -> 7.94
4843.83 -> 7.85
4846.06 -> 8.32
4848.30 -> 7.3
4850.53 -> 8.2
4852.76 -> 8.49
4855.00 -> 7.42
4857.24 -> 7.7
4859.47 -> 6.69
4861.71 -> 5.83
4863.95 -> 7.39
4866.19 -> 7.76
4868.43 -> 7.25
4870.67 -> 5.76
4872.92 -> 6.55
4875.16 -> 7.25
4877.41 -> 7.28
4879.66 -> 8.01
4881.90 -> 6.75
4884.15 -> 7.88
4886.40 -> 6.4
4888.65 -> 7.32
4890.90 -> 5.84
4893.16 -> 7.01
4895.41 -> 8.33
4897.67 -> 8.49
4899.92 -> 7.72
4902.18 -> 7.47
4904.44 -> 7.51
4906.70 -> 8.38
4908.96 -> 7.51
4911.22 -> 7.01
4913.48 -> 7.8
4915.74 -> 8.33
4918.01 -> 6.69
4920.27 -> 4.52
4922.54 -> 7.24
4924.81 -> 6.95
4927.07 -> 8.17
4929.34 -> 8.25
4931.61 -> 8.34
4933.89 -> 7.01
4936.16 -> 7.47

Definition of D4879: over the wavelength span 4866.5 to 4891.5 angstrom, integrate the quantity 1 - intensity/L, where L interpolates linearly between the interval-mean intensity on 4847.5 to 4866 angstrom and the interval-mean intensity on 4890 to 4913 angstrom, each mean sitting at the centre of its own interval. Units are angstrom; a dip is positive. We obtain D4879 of 1.6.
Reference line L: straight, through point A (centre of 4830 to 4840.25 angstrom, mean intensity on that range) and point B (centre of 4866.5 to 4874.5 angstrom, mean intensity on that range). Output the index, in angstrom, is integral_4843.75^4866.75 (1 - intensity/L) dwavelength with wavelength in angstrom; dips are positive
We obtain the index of -1.4 angstrom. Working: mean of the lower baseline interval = 7.61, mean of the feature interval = 7.52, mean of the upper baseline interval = 6.69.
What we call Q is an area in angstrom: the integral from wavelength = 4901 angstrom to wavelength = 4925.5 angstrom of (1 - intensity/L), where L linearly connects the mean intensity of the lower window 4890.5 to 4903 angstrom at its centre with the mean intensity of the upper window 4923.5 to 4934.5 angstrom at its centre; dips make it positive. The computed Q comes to 1.4 angstrom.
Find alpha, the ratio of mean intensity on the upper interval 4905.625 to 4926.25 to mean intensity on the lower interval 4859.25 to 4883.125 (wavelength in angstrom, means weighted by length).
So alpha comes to 1.0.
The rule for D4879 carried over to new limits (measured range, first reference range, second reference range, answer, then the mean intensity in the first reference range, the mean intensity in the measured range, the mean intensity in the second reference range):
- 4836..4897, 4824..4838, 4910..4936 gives 1.1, 7.55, 7.32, 7.31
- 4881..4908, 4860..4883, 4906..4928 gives -1.2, 6.98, 7.43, 7.23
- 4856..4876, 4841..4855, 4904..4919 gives 2.4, 7.97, 6.91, 7.62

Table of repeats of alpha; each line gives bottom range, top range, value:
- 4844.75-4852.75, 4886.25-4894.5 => 0.84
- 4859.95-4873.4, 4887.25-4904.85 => 1.10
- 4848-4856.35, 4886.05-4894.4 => 0.85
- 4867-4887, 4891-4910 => 1.09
